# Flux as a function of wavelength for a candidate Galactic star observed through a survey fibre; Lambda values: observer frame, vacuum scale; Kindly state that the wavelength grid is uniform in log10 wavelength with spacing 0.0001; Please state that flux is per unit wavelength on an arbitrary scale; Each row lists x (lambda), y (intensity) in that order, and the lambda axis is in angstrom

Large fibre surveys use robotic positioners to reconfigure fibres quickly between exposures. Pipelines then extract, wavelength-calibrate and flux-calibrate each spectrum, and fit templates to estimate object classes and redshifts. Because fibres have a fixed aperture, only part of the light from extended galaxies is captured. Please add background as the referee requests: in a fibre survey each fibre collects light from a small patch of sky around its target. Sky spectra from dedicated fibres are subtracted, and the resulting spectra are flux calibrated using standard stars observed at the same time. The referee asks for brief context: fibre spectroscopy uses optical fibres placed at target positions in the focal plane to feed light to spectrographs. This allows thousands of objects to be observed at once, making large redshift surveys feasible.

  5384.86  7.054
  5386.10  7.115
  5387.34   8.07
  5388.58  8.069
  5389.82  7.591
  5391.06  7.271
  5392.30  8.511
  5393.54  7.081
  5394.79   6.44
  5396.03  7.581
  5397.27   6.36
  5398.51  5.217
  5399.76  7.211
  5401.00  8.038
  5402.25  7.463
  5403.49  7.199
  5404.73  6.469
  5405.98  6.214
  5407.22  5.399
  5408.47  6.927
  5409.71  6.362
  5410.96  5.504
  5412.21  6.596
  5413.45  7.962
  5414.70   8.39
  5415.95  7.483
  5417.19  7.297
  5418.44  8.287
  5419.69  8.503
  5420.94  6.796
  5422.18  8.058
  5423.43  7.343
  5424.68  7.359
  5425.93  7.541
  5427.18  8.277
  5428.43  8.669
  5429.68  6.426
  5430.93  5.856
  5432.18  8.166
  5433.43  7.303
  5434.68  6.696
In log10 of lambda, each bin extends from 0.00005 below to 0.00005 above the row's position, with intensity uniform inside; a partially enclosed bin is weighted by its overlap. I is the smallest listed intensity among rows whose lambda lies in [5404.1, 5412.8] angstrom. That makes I 5.399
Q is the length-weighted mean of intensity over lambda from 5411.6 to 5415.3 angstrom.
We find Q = 7.65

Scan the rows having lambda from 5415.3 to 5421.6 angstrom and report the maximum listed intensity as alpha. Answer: 8.503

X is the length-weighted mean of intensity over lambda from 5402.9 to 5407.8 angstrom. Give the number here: 6.33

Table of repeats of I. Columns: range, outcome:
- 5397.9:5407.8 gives 5.217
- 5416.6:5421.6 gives 6.796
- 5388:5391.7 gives 7.271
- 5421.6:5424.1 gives 7.343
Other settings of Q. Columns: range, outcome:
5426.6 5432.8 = 7.47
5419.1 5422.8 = 7.79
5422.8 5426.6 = 7.42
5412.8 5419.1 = 7.88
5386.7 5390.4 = 7.91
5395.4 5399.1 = 6.41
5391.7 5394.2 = 7.75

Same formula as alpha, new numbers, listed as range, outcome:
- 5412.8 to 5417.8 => 8.39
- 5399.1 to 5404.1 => 8.038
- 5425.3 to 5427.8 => 8.277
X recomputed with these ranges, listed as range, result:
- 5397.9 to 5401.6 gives 6.81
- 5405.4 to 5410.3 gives 6.23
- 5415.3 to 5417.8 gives 7.41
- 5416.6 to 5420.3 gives 8.02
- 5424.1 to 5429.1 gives 7.95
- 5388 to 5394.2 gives 7.69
